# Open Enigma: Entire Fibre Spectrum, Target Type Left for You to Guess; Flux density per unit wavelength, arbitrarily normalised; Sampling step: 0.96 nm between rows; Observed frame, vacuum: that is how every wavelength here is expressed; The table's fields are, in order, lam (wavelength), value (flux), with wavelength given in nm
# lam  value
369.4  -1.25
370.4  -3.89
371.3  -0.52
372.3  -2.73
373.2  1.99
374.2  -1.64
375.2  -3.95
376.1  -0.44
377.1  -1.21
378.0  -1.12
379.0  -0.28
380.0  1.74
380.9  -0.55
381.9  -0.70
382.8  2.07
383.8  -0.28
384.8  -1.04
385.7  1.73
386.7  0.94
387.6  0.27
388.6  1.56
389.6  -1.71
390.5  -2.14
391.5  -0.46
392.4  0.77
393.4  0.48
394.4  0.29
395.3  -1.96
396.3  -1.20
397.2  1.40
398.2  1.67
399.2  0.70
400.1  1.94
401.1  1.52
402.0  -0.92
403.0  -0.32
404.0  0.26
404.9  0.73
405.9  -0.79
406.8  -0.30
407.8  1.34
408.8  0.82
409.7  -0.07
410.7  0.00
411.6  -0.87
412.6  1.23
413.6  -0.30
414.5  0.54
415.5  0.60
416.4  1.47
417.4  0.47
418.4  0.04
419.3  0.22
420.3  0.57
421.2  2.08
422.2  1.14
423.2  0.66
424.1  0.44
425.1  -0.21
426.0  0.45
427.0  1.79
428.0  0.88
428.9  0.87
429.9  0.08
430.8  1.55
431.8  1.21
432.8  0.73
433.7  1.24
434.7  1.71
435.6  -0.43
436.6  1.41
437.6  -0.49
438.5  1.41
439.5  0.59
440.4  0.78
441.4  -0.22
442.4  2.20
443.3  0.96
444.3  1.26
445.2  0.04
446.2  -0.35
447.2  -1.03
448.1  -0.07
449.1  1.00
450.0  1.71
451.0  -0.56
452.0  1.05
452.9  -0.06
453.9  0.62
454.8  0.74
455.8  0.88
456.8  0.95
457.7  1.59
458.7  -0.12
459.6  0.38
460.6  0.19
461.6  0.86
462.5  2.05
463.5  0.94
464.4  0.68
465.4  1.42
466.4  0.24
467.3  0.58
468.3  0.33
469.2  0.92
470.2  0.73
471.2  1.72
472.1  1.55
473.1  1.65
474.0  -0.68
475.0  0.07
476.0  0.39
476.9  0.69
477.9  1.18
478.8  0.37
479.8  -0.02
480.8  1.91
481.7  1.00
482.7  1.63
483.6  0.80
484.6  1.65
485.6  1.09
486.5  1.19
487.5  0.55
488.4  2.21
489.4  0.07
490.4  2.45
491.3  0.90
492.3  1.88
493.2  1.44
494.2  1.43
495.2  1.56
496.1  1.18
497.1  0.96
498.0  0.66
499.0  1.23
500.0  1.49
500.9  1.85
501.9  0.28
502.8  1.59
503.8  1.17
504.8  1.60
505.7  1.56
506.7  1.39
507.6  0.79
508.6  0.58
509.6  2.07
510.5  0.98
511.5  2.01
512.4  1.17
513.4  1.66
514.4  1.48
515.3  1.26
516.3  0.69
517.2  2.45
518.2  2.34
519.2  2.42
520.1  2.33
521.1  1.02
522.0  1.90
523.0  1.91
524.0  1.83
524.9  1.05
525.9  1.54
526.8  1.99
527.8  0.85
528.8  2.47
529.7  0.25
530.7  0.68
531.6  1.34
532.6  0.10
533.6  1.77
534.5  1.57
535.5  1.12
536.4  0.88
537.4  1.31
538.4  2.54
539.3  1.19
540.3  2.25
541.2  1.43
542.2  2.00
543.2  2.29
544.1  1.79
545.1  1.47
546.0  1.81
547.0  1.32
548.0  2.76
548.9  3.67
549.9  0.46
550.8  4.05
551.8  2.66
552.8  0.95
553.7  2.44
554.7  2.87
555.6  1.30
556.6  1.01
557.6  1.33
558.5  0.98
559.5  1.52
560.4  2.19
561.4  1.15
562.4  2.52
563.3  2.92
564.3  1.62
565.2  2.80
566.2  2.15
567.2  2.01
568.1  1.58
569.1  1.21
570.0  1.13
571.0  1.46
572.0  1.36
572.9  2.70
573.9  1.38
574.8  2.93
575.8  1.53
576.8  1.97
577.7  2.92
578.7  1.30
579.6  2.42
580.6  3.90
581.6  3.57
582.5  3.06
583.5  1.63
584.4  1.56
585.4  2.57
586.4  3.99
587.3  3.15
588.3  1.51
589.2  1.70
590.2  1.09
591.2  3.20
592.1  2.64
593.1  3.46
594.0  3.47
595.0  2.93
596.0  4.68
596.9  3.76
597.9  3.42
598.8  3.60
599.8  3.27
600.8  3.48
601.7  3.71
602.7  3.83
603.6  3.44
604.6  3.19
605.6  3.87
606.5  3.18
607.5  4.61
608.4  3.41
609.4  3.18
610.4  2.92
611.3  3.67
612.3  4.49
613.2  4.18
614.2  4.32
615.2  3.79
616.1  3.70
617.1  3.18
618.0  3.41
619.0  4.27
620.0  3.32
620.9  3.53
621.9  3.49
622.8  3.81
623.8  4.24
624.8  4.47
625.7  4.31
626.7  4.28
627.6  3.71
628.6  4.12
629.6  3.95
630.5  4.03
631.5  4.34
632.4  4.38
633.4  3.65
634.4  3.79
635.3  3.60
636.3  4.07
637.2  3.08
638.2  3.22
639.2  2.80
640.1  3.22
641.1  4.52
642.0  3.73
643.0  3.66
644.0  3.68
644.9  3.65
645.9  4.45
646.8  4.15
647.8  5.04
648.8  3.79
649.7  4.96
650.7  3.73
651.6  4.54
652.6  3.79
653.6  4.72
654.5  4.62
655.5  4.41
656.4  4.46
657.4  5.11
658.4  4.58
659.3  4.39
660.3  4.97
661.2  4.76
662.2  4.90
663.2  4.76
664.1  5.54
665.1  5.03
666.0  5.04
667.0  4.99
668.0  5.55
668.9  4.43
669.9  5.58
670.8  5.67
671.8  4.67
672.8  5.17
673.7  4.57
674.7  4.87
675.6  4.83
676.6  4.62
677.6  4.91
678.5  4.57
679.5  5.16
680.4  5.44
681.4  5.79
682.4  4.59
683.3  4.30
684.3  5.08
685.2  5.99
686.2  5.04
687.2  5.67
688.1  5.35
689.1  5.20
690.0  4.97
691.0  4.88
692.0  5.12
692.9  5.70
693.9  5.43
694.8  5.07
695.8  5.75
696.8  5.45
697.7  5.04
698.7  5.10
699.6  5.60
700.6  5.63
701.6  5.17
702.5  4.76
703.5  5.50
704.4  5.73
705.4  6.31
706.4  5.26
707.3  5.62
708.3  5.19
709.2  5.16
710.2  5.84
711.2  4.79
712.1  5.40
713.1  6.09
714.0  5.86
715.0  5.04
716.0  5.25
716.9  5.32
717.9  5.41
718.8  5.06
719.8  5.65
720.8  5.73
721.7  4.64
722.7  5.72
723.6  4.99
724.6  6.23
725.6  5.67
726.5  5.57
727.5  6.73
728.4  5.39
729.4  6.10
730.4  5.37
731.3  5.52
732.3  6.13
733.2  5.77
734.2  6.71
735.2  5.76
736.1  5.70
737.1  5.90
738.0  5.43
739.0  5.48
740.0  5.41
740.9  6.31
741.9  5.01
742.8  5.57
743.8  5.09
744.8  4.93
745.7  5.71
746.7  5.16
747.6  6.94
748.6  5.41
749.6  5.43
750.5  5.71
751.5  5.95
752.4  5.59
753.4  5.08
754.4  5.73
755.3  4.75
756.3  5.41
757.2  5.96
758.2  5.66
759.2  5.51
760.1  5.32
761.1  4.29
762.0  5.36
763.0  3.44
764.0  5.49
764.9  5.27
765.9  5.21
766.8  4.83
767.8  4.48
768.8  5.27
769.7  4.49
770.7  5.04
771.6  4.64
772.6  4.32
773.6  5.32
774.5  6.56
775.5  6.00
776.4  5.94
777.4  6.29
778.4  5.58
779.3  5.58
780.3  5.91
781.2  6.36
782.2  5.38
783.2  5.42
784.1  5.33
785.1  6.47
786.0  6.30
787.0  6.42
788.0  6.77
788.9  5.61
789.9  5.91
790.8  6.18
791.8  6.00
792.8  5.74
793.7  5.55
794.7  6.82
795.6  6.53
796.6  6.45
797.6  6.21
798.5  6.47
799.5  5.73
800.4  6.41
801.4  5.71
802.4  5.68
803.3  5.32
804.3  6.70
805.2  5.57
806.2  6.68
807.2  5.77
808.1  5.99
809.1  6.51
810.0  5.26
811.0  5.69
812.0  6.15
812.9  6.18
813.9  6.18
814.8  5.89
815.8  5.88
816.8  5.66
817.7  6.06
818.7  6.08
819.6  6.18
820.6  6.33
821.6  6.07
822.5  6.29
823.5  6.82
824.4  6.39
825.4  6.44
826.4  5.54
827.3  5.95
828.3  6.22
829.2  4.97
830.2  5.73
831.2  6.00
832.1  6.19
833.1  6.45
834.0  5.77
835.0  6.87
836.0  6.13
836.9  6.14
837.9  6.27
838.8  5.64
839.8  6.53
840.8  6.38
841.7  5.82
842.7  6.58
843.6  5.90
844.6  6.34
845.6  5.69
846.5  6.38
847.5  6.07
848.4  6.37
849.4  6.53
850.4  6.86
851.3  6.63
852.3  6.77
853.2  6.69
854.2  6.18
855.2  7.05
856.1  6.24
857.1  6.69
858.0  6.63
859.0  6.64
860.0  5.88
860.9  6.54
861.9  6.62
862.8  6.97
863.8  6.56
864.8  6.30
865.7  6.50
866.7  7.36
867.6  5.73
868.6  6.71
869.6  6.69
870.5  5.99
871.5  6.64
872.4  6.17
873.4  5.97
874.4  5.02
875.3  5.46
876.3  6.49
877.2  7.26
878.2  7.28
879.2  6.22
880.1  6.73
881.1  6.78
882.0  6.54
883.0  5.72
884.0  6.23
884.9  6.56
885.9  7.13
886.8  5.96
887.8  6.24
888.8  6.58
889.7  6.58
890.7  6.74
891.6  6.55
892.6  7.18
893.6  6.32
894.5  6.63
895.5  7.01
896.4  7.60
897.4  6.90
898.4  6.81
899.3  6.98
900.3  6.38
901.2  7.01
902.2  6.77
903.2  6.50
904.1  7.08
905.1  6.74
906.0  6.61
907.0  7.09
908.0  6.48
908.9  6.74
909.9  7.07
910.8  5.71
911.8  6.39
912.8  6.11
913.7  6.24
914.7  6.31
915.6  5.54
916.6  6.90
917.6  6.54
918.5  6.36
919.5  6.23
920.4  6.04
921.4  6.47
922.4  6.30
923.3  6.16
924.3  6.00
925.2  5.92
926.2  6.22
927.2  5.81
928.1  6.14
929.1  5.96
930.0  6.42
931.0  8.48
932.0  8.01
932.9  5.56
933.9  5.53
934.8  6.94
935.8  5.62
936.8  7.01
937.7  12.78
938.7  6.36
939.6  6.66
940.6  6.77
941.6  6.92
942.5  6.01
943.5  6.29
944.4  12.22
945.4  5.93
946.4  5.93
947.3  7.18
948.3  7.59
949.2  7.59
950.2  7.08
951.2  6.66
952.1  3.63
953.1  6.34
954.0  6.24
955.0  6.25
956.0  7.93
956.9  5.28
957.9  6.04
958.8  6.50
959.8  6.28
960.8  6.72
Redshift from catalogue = 0.48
